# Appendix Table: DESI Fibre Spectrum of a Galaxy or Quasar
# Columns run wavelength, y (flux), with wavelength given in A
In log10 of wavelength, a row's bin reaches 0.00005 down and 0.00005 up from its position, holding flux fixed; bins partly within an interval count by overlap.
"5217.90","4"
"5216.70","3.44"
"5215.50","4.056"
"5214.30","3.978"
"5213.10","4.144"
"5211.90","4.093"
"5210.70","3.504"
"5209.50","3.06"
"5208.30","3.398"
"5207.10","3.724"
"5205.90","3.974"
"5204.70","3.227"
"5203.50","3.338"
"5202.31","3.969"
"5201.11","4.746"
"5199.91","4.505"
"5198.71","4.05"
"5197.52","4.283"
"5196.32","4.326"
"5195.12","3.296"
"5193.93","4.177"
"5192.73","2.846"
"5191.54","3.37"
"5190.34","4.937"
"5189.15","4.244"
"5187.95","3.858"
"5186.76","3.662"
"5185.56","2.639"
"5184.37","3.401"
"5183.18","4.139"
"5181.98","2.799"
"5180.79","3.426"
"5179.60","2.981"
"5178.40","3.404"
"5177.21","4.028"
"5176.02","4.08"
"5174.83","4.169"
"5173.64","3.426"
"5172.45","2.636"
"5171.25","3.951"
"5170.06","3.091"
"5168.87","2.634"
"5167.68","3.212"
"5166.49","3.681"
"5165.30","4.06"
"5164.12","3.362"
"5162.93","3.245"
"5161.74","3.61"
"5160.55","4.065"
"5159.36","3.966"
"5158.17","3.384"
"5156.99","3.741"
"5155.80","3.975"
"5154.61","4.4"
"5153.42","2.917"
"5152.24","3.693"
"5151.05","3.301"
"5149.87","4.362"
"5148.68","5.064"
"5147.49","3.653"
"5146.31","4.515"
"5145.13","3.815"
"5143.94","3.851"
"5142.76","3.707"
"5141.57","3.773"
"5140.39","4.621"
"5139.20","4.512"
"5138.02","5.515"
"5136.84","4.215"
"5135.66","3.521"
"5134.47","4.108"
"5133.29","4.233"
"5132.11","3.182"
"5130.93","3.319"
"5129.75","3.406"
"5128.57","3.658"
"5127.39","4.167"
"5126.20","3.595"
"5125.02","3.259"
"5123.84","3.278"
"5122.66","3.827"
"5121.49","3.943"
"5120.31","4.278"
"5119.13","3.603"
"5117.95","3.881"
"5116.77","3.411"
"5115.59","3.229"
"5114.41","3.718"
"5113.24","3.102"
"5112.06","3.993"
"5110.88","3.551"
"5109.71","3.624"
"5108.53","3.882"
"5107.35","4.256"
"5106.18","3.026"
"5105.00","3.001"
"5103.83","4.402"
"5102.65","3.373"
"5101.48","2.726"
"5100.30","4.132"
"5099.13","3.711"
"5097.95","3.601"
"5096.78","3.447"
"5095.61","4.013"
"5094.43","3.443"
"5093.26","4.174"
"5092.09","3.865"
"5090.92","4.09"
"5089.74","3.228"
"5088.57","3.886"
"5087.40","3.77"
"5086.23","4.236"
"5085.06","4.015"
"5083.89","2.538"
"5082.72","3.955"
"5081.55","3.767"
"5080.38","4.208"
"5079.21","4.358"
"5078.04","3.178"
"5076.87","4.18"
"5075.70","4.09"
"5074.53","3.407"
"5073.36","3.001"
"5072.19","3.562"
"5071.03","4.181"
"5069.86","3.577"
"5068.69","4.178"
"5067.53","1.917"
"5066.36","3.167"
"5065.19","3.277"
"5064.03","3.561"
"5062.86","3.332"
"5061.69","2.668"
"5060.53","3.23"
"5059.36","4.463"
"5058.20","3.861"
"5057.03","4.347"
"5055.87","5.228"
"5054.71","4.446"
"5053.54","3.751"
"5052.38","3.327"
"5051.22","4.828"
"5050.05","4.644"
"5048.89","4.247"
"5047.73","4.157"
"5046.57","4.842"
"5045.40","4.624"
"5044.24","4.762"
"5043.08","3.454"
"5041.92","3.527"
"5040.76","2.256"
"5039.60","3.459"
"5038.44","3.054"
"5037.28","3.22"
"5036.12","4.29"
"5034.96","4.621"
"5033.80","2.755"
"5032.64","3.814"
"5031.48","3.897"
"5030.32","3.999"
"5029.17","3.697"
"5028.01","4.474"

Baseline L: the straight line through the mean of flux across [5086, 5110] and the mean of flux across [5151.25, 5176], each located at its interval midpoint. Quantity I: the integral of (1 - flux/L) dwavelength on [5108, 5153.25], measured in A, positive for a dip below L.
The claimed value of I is -2.6 A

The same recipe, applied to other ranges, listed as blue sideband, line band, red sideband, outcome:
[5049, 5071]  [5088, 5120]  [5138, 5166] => 1.7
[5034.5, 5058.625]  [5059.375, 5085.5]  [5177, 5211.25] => 2.9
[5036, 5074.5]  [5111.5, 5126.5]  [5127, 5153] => 1.2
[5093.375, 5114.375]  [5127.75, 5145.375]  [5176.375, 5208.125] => -1.5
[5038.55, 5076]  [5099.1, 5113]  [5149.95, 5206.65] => 0.4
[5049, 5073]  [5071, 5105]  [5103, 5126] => -0.1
